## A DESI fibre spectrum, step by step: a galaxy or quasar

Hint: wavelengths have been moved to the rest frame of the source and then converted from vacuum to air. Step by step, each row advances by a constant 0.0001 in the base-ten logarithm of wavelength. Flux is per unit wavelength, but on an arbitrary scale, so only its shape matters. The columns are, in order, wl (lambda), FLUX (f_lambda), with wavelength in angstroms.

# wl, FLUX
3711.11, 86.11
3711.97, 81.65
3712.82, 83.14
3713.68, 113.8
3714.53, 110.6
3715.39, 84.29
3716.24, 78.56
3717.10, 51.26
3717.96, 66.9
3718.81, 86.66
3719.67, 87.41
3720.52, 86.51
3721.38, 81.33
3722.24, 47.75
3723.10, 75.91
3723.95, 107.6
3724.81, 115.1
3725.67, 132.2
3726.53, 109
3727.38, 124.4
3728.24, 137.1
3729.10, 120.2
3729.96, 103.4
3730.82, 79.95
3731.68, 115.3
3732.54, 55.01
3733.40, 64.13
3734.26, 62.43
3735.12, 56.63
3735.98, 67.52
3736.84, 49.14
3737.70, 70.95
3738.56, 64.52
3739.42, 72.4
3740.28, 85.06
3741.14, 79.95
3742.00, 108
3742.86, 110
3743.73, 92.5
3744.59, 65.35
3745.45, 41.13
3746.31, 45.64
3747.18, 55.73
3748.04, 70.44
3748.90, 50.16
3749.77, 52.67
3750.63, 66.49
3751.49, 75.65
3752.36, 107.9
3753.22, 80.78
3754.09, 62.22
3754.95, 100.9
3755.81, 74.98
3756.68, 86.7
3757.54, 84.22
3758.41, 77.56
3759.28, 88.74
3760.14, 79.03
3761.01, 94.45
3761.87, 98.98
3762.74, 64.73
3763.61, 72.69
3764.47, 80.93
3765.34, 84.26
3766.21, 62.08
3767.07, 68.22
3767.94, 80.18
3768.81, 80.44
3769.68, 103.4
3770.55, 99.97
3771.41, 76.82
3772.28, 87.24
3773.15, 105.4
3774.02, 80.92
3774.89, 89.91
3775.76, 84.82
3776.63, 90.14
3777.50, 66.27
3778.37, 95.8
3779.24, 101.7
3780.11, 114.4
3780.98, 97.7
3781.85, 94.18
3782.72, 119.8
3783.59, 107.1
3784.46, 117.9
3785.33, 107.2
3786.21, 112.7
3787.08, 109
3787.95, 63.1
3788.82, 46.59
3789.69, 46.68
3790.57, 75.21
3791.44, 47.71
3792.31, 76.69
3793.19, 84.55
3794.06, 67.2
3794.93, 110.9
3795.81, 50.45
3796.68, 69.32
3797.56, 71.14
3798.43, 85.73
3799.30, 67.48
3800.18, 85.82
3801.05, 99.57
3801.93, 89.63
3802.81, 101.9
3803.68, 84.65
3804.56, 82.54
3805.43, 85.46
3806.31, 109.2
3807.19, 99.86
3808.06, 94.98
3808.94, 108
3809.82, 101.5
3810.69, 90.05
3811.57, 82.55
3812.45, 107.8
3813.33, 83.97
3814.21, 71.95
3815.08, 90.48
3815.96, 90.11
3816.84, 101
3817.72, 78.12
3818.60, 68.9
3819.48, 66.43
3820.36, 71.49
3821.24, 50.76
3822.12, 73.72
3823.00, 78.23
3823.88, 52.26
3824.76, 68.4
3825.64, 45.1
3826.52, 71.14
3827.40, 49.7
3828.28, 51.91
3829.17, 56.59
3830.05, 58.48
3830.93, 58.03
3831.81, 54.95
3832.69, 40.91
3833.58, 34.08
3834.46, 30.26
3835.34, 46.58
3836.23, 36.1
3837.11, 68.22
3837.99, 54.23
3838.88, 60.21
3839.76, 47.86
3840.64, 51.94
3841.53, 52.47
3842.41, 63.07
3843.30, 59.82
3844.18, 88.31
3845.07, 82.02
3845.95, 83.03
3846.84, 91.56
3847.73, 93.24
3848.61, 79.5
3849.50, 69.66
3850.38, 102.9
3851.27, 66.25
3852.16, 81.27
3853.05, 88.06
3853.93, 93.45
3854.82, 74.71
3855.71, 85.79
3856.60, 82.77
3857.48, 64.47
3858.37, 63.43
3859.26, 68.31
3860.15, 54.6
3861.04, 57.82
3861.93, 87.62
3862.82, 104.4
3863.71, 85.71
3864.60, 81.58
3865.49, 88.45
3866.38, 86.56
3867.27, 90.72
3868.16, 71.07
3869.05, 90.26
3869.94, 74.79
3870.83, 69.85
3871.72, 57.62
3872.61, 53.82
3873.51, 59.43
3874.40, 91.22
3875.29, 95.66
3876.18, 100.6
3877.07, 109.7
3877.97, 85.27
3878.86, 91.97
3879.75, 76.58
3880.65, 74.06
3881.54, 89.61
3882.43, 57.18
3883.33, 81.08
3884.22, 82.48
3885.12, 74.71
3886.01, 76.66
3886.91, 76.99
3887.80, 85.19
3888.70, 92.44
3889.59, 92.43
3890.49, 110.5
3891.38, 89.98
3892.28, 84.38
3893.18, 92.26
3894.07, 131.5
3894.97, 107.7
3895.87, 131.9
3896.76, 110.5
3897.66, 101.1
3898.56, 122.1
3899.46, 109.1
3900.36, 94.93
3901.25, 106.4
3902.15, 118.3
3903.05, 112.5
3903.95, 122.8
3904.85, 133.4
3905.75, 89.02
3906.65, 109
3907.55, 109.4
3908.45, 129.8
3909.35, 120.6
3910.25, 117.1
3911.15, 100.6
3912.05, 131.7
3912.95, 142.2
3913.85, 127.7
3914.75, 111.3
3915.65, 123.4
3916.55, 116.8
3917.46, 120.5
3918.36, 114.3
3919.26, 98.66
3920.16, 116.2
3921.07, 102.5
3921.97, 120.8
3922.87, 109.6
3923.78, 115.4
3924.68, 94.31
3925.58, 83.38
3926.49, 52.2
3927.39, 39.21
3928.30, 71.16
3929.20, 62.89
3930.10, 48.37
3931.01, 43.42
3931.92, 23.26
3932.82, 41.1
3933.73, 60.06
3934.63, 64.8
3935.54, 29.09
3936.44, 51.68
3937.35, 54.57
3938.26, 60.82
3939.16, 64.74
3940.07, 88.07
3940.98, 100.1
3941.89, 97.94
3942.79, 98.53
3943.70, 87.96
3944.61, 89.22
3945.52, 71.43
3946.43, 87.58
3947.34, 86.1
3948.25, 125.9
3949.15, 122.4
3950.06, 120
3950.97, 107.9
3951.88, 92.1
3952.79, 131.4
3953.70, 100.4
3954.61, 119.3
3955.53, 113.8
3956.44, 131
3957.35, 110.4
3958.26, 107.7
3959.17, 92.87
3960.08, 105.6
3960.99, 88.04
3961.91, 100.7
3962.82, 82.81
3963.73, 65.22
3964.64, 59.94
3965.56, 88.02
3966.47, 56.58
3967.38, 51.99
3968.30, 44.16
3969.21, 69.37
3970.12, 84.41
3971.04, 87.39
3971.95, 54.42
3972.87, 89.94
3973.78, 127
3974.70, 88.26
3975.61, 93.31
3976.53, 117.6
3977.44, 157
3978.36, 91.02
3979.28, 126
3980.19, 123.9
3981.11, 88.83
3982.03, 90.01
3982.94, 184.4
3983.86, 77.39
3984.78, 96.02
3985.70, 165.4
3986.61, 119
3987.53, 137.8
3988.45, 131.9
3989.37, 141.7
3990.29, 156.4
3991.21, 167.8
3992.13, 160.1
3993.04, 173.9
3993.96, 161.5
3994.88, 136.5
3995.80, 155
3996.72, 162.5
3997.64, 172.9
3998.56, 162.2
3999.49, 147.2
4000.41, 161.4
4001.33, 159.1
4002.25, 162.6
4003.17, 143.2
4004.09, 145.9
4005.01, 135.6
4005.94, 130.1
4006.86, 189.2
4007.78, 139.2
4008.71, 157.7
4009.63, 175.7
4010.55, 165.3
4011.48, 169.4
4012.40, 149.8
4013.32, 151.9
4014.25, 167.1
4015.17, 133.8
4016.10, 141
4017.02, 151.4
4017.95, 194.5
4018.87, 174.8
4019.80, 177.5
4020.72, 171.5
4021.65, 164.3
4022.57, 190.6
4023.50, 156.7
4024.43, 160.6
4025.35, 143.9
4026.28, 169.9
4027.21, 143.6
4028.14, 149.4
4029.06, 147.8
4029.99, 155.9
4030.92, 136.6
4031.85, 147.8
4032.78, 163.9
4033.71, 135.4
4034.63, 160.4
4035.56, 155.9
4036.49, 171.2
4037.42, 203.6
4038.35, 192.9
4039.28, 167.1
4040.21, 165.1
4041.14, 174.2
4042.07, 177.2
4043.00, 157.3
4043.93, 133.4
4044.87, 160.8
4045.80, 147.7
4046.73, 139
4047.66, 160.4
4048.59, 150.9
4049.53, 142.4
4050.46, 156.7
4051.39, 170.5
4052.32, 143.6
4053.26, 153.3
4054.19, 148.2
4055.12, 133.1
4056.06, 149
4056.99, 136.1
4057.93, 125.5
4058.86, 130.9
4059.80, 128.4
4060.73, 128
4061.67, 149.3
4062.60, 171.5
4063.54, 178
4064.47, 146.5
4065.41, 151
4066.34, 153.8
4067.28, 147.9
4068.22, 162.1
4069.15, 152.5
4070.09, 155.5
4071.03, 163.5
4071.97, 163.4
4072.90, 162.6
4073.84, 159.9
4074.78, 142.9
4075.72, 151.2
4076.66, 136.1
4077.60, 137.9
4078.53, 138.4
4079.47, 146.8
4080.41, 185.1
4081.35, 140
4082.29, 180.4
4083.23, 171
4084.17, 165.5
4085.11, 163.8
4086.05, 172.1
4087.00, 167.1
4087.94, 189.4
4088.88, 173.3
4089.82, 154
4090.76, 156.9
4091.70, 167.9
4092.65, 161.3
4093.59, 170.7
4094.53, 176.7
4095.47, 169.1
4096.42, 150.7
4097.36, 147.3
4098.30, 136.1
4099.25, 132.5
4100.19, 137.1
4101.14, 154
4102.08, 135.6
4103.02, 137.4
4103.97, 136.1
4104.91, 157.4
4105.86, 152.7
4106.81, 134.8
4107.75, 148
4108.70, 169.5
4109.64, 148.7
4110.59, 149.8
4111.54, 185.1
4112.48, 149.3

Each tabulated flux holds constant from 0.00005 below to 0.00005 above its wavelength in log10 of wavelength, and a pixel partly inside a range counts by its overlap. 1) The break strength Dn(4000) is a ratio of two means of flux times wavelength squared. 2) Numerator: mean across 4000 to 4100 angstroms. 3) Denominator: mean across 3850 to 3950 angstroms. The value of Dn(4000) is 1.9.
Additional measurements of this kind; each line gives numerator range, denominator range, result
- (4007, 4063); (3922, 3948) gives 2.29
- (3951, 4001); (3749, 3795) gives 1.51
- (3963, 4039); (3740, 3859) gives 1.98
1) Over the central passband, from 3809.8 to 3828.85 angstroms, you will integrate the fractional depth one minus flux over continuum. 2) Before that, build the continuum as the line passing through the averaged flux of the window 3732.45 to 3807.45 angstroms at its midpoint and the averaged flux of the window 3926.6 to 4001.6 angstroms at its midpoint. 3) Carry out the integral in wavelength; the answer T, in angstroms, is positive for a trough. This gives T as 2.7 angstroms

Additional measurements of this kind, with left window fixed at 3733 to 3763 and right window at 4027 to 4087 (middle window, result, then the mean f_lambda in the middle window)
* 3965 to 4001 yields 4.1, 121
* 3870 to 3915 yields 5.6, 98.6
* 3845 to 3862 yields 3.9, 78.2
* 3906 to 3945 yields 9.9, 89.4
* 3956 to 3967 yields 3.3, 90.5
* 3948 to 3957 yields 0.8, 116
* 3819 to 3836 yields 7.1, 55.5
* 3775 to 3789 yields -2.2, 96.3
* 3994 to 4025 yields -3.7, 159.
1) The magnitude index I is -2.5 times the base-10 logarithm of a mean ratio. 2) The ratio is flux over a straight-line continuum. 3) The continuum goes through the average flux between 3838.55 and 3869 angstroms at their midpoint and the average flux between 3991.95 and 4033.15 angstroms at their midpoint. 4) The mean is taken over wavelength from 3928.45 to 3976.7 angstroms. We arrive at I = 0.46 mag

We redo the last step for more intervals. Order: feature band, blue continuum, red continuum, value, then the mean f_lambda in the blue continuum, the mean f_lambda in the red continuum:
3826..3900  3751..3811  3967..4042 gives 0.36 mag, 86.4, 144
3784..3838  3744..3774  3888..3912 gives 0.18 mag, 77.4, 109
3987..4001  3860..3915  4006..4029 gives -0.04 mag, 95.6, 161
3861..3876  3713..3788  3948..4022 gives 0.31 mag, 85.5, 128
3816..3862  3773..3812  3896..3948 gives 0.33 mag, 88.2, 93.4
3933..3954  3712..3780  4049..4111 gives 0.40 mag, 83.1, 153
